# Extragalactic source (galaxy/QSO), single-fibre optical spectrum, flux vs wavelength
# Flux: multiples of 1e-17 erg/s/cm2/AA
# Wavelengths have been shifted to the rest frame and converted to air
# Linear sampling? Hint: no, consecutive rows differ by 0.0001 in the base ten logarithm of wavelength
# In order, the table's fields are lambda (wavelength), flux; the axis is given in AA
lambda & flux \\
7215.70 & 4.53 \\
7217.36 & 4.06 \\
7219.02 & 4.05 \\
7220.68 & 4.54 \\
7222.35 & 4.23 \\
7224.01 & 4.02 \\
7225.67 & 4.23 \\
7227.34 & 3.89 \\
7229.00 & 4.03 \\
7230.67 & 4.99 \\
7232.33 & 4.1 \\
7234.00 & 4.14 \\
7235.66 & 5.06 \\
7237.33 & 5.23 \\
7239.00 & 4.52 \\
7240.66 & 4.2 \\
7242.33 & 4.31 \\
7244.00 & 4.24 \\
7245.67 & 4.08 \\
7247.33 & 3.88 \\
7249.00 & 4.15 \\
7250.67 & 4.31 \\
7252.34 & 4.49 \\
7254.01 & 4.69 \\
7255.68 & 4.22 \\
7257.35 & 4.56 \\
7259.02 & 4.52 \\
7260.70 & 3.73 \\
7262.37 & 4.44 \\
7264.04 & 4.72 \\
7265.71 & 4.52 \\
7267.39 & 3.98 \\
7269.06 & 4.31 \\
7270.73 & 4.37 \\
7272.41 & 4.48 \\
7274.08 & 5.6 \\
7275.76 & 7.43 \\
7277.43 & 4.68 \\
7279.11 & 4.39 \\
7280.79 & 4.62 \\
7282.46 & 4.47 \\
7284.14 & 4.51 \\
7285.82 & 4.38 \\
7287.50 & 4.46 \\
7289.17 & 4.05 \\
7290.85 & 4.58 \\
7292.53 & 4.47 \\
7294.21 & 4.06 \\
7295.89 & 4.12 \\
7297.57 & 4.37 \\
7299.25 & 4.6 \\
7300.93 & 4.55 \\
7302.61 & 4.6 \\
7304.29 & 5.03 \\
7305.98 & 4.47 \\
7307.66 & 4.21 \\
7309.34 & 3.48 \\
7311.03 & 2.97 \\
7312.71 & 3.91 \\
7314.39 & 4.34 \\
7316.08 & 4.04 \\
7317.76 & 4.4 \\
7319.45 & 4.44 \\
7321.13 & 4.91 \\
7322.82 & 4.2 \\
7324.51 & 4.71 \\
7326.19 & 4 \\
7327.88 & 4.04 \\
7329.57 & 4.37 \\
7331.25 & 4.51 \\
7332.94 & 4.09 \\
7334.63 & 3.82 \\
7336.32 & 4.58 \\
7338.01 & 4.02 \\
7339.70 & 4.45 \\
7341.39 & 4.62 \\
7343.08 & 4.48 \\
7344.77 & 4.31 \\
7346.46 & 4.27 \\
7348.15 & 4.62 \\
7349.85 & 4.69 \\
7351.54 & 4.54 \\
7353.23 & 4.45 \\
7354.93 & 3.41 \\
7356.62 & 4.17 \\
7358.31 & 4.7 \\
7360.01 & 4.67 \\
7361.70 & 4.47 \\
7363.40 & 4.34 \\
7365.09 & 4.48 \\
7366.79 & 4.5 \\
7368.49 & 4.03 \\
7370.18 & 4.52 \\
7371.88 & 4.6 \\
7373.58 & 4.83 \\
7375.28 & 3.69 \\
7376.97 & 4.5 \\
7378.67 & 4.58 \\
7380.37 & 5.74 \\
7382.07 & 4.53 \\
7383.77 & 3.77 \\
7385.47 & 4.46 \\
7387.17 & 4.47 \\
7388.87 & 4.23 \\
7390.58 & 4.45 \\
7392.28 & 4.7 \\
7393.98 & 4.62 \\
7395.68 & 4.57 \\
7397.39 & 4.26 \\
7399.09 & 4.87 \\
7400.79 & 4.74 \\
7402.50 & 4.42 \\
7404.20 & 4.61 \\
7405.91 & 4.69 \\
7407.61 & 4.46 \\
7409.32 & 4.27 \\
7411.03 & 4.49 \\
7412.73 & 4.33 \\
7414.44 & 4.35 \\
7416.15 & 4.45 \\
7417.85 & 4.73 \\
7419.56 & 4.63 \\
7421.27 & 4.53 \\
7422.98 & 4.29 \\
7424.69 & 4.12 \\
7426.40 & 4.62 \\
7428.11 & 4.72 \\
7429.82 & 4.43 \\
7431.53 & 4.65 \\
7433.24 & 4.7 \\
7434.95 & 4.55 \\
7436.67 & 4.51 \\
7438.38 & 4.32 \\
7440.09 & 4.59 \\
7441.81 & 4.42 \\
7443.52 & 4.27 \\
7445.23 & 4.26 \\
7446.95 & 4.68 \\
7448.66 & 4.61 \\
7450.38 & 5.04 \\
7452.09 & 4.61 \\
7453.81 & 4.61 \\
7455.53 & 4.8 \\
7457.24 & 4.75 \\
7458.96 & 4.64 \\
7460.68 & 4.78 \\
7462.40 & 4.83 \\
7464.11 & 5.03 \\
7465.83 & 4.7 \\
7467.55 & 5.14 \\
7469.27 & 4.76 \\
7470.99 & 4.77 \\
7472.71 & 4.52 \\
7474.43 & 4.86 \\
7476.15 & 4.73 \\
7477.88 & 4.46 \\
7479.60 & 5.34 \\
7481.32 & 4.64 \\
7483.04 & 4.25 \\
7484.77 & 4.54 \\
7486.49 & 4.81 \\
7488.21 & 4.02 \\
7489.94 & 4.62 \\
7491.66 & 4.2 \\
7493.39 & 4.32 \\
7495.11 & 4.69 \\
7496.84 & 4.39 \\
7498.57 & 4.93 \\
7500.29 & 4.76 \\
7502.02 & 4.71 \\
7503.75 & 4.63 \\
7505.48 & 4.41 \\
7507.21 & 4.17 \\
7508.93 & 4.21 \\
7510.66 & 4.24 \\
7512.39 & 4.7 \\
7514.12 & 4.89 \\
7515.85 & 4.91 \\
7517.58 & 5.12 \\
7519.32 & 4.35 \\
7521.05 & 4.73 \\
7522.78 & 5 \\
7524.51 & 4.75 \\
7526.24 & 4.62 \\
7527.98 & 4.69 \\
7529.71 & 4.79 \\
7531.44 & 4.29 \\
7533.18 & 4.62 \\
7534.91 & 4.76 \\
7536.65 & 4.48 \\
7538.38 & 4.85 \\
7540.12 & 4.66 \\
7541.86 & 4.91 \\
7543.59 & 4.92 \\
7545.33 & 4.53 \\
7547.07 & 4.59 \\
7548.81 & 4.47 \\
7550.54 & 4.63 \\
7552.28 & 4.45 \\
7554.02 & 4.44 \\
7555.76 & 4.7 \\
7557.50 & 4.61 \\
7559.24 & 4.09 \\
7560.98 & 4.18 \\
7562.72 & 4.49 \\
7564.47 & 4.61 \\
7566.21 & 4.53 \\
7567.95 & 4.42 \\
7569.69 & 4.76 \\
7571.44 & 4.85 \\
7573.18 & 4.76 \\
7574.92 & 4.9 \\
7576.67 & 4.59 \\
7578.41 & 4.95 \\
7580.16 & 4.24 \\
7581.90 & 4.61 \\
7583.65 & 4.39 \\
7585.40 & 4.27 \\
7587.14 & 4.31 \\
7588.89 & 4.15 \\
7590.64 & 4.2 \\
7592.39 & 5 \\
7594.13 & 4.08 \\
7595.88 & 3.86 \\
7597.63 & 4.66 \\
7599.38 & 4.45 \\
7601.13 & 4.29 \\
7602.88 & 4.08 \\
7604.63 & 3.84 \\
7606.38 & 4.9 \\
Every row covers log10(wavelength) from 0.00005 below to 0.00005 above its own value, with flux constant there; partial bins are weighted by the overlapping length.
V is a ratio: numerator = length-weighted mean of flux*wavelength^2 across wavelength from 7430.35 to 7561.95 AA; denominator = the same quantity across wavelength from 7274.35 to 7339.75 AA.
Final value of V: 1.1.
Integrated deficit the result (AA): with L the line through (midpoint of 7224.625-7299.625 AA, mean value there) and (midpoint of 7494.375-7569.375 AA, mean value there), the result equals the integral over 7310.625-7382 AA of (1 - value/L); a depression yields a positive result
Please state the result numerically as 2.3 AA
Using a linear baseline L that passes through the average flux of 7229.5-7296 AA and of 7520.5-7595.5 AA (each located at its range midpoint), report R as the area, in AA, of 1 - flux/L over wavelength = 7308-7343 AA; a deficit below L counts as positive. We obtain 2.5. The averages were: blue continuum 4.5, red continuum 4.57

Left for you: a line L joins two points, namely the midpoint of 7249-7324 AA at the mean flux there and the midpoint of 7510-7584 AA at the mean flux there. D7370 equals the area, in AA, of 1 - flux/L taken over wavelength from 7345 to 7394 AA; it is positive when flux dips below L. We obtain 0.6 AA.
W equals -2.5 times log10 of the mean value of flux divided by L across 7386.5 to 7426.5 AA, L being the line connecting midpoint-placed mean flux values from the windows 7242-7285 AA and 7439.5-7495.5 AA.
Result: 0.03 mag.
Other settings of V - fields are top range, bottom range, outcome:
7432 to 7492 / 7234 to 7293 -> 1.08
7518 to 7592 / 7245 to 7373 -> 1.11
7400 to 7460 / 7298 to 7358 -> 1.09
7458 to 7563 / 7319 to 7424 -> 1.08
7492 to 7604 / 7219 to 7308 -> 1.10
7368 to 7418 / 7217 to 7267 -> 1.08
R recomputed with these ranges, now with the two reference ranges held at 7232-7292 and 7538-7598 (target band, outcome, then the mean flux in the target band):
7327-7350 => 0.9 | 4.34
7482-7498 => 0.3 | 4.44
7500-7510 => 0.1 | 4.46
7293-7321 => 1.7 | 4.25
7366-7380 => 0.2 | 4.45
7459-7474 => -0.9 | 4.81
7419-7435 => 0.0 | 4.52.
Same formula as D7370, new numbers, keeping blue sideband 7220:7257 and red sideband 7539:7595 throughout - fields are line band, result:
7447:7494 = -2.1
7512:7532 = -1.0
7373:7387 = -0.2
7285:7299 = 0.2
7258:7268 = 0.1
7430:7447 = -0.1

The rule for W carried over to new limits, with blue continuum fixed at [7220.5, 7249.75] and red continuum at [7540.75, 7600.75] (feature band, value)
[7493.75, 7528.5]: -0.04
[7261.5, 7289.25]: -0.08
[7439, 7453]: -0.03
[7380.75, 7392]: 0.00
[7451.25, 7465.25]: -0.07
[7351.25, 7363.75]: 0.01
